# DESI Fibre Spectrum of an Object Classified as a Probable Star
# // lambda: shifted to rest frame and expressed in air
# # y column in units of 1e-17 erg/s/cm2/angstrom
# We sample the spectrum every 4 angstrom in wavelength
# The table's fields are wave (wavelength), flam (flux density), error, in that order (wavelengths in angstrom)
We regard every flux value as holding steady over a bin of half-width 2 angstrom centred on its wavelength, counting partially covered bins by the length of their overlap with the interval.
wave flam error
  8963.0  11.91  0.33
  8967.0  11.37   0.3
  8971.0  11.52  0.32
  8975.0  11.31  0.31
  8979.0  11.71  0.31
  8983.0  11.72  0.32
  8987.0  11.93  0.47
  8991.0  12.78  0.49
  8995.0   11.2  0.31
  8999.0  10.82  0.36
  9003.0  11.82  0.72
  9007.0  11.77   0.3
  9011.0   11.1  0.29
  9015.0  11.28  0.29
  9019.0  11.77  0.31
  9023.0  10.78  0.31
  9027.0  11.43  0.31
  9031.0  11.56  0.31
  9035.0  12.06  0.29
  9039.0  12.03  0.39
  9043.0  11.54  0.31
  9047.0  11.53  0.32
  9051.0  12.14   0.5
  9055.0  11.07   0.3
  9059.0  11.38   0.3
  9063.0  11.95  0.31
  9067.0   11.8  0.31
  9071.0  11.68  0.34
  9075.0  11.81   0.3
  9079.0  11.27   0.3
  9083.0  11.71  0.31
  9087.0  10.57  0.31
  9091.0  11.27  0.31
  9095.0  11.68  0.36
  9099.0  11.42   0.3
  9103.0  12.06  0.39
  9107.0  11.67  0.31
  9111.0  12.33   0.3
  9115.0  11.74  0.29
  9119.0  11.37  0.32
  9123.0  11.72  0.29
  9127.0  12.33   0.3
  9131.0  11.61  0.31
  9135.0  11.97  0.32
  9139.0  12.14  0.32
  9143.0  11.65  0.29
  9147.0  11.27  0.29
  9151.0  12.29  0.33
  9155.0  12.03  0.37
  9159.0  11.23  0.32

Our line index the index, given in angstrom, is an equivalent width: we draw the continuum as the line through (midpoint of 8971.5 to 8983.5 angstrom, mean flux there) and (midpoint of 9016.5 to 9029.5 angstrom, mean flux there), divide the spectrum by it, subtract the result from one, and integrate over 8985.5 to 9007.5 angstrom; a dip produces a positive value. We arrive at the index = -0.5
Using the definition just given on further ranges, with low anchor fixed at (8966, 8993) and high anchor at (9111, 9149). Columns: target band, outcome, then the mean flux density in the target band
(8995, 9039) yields 1.21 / 11.5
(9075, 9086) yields 0.30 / 11.5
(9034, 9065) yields 0.21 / 11.7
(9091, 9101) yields 0.25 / 11.5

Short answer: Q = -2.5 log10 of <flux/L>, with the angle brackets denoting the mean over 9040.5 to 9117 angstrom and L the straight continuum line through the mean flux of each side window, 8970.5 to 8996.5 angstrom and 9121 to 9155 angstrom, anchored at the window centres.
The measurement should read 0.02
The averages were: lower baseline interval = 11.8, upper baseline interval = 11.9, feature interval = 11.6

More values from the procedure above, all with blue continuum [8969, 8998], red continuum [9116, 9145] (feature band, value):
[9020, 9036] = 0.03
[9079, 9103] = 0.04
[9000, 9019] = 0.02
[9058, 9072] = 0.00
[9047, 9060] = 0.02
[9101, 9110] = -0.01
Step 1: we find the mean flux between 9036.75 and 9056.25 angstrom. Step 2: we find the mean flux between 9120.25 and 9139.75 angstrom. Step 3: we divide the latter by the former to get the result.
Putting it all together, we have 1.02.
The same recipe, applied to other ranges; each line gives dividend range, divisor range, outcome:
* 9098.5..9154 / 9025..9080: 1.01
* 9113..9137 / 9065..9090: 1.03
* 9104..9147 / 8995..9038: 1.03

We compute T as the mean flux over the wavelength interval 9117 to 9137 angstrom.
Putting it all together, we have 11.8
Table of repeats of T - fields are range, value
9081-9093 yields 11.2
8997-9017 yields 11.4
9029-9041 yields 11.9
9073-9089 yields 11.3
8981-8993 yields 12.1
